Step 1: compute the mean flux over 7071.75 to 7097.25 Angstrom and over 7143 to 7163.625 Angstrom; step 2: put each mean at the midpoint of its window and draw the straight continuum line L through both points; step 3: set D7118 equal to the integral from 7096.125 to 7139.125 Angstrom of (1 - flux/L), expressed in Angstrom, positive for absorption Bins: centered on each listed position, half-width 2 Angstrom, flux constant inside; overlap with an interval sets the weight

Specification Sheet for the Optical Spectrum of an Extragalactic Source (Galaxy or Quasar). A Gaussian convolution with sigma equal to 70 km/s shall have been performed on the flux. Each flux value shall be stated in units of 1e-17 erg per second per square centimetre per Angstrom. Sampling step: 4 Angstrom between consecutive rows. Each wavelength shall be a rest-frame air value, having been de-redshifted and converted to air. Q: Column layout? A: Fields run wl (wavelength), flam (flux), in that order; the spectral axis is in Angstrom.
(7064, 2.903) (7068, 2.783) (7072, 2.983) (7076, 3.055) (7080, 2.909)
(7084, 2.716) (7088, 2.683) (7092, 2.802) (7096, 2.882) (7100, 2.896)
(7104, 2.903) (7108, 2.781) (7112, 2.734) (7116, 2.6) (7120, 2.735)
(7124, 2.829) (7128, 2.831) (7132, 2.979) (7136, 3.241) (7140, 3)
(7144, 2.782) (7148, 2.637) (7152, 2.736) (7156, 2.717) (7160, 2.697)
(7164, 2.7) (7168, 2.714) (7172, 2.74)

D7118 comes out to -1.16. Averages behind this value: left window 2.85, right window 2.71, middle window 2.86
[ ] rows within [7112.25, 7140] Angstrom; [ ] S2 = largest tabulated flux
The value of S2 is 3.241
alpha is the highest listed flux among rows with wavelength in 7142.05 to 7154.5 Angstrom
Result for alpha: 2.782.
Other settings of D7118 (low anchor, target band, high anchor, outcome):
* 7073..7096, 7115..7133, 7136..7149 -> 0.49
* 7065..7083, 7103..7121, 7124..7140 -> 1.35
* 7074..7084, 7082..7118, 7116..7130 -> 0.95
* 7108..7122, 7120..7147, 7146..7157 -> -2.18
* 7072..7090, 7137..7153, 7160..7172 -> -0.43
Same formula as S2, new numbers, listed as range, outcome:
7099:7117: 2.903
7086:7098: 2.882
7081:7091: 2.716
